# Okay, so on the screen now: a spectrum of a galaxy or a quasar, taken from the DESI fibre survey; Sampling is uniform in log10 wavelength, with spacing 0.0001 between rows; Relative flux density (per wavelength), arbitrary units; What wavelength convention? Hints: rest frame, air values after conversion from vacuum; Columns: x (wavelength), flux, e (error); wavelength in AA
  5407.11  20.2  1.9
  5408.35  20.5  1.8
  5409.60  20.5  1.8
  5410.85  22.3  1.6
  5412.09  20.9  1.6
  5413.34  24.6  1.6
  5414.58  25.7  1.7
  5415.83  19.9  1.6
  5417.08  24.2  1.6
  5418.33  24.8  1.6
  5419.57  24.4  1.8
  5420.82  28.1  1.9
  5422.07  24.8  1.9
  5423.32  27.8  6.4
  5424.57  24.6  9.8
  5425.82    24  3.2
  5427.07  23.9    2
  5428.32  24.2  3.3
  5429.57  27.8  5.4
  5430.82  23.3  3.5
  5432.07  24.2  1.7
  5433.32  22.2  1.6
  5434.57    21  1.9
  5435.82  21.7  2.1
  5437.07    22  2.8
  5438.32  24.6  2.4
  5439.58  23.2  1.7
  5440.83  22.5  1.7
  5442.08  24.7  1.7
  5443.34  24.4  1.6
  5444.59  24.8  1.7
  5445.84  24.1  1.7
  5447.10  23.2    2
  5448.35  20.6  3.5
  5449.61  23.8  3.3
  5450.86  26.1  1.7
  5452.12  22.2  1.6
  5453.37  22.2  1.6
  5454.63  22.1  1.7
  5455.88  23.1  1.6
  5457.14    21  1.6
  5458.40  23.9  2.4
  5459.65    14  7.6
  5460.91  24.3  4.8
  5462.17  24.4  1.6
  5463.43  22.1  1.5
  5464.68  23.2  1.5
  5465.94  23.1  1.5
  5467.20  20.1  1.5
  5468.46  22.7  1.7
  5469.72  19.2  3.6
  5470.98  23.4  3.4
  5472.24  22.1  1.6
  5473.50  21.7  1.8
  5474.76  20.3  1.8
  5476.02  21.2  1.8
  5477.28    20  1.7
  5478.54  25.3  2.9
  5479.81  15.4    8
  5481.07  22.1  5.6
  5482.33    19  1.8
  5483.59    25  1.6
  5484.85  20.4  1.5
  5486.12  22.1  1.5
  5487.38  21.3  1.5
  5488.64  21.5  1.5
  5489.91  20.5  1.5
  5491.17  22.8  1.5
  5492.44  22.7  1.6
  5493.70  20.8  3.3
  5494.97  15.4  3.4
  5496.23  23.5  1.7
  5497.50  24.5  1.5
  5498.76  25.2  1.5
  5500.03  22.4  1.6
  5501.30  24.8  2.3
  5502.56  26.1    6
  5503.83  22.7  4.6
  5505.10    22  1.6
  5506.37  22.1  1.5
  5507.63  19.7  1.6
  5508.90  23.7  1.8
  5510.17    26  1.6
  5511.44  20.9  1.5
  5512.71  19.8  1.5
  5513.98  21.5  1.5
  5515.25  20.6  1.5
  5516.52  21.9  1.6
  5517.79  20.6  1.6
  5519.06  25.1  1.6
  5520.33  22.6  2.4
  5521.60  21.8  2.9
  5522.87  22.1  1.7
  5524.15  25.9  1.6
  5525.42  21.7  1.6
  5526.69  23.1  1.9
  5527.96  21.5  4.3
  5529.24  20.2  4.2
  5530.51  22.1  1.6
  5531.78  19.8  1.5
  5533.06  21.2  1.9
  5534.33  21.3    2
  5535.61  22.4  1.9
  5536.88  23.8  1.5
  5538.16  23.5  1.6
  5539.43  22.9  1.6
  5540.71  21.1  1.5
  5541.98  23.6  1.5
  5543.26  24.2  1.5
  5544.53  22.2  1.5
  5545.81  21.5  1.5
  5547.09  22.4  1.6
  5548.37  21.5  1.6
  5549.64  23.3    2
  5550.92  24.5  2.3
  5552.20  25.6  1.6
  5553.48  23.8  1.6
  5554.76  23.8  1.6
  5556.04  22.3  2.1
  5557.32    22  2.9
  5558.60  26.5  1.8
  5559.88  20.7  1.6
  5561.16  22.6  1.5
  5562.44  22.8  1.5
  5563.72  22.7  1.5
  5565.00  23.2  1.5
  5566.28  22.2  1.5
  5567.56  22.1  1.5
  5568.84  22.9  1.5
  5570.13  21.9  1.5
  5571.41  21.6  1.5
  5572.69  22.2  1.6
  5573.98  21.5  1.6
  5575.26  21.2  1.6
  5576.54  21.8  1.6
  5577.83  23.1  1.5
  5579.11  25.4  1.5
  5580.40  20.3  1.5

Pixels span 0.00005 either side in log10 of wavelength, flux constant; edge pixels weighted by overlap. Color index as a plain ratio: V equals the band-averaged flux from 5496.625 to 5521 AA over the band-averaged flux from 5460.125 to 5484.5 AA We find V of 1.05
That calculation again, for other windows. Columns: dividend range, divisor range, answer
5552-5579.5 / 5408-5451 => 0.96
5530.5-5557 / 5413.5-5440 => 0.94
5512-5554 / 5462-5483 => 1.04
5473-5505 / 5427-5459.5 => 0.94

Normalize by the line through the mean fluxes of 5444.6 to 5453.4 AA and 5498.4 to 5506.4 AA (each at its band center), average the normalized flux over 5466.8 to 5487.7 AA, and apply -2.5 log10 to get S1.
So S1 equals 0.11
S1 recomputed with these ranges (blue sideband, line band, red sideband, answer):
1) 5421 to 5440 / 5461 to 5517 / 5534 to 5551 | 0.07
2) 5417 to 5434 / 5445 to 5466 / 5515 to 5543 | 0.07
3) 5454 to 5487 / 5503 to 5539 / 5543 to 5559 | 0.02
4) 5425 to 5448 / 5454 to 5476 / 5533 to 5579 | 0.08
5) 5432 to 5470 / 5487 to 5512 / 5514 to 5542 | -0.01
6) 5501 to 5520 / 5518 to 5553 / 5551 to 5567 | 0.01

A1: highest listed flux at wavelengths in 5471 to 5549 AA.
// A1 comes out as 26.1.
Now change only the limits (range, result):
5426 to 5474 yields 27.8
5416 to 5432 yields 28.1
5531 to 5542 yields 23.8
